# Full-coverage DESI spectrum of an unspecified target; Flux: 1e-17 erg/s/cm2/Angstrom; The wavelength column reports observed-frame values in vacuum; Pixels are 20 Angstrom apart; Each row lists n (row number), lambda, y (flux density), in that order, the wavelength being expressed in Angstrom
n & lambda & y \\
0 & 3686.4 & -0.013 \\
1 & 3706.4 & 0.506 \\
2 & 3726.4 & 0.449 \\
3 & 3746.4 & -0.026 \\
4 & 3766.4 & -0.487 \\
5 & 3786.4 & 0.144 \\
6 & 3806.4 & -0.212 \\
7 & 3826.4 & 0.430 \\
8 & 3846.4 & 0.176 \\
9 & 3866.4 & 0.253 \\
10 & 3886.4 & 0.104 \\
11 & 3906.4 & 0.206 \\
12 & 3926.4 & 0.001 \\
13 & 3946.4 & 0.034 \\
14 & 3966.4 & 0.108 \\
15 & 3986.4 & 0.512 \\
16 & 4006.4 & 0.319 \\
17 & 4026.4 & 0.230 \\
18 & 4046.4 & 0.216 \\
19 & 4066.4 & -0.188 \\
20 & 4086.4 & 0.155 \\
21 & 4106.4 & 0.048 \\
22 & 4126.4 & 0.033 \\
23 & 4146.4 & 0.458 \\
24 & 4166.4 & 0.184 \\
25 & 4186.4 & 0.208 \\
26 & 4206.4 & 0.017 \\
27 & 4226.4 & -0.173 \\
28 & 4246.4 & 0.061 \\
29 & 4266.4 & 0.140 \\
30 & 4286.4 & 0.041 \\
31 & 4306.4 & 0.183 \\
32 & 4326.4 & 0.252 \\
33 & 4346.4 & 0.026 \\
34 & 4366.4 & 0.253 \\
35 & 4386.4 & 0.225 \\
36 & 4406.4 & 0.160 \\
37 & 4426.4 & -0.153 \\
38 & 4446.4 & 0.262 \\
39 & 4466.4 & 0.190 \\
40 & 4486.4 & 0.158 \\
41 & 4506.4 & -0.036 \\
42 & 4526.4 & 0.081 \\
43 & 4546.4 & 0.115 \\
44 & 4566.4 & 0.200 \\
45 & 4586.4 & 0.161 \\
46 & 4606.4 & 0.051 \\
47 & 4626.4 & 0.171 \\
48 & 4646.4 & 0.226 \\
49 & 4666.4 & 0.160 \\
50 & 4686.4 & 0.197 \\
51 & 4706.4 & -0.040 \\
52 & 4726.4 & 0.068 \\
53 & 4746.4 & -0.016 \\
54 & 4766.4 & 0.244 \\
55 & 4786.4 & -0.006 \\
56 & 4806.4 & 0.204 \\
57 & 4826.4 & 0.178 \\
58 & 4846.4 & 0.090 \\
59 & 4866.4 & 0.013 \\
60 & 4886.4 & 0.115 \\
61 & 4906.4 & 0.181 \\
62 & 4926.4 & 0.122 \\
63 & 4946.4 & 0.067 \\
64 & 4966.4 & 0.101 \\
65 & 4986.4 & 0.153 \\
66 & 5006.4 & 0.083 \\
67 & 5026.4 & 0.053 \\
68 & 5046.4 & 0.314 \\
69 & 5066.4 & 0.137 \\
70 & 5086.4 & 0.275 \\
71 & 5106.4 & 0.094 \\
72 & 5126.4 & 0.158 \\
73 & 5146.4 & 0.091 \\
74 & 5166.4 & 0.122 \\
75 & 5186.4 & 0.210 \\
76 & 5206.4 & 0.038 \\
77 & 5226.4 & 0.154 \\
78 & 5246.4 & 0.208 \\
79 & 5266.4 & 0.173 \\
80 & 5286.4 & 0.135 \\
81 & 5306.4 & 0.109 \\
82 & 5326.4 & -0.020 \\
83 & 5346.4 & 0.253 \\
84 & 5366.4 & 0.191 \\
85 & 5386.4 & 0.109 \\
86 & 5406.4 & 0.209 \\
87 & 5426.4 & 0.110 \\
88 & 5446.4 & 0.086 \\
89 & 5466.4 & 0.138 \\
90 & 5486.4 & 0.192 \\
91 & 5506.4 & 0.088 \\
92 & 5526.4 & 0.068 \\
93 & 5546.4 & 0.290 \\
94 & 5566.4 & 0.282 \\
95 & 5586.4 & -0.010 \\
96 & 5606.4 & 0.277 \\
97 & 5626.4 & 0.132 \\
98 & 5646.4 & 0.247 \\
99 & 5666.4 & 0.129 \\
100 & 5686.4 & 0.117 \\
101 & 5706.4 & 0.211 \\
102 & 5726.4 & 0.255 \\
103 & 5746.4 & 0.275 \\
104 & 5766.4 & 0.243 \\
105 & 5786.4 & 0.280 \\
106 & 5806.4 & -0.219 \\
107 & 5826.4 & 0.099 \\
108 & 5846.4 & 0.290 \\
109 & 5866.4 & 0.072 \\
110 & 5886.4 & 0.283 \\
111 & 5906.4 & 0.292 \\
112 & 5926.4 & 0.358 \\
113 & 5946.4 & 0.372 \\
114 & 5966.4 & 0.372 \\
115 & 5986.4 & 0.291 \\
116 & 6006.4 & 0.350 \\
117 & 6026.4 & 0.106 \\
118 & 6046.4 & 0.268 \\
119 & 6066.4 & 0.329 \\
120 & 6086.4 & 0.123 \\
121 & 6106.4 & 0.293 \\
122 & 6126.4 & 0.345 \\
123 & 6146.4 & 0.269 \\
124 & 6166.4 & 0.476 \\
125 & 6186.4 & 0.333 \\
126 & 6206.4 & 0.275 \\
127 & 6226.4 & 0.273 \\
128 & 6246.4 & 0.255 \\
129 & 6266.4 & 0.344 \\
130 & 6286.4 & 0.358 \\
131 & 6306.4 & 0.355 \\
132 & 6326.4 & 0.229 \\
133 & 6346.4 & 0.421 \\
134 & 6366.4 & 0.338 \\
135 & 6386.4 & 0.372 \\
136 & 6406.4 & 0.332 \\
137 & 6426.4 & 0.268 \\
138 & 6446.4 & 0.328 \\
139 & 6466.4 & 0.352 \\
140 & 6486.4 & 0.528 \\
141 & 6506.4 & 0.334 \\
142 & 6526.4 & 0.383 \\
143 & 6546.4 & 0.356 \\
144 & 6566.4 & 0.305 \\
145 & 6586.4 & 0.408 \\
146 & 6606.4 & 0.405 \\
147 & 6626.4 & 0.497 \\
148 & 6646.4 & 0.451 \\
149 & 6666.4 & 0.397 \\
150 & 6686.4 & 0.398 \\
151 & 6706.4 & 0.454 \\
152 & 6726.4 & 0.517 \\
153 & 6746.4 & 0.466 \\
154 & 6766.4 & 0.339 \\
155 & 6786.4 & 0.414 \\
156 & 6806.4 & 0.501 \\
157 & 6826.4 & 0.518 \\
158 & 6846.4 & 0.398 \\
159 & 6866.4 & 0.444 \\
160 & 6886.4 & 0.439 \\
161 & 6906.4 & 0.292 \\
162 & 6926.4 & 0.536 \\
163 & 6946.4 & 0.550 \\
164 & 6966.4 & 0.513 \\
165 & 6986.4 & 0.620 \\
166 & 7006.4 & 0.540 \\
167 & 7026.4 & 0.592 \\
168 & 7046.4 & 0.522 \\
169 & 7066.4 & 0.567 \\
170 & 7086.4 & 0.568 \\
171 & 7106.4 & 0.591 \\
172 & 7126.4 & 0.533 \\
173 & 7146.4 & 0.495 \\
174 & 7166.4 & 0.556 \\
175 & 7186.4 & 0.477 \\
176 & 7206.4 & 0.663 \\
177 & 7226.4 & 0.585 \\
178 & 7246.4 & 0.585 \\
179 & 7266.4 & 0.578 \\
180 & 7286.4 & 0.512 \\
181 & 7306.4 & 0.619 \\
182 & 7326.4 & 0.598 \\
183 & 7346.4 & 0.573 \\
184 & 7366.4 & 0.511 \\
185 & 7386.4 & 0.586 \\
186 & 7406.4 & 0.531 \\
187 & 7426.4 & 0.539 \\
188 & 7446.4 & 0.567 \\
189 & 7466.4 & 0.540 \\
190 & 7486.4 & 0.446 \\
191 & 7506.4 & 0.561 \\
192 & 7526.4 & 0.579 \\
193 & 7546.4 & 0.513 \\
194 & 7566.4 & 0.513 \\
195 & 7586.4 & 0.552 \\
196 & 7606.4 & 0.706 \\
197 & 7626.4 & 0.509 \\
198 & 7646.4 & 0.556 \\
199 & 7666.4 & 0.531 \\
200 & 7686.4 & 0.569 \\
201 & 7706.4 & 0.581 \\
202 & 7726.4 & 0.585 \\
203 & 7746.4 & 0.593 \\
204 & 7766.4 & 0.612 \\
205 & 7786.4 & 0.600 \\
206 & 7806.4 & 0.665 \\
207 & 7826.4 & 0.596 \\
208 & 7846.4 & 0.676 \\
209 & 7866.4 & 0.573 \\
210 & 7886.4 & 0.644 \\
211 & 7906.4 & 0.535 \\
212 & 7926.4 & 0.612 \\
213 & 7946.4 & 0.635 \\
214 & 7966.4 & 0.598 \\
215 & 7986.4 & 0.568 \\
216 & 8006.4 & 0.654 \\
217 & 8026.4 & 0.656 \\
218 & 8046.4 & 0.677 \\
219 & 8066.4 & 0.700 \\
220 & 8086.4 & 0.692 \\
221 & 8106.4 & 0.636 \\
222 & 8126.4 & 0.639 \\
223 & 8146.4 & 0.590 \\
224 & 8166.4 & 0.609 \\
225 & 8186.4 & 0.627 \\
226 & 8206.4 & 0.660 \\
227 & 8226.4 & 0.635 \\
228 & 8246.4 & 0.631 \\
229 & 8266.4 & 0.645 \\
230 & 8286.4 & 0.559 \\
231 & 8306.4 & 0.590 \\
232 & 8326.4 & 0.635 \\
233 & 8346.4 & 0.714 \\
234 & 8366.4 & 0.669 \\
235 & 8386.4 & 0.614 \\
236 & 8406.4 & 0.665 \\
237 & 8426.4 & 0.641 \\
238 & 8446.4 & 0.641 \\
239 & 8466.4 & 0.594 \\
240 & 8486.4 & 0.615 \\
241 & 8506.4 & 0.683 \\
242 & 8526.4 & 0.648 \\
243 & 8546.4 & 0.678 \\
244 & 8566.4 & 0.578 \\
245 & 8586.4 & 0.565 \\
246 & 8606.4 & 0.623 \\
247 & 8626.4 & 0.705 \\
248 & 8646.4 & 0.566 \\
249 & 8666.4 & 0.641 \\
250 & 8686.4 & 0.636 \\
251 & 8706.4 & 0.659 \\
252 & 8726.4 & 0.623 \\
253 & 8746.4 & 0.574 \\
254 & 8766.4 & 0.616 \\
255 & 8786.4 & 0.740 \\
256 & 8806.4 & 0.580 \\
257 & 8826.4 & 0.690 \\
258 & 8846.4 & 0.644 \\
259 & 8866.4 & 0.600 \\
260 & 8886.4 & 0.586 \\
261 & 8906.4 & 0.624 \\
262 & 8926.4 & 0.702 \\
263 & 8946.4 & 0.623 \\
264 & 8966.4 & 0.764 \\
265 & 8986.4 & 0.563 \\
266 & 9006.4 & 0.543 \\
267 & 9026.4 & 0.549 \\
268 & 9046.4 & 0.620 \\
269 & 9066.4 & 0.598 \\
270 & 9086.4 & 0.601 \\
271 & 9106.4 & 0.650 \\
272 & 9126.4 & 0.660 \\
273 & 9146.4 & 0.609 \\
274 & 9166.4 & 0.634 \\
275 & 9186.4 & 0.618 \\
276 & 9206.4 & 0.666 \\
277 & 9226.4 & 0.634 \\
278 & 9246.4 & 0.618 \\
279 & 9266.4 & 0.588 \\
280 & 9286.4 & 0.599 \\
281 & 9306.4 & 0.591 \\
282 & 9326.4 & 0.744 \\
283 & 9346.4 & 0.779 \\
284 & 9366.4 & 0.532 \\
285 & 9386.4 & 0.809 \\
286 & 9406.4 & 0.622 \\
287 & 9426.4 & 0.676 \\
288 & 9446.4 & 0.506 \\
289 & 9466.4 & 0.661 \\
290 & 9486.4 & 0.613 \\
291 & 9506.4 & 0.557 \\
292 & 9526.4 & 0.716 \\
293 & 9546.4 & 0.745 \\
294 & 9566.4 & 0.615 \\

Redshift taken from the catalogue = 0.74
